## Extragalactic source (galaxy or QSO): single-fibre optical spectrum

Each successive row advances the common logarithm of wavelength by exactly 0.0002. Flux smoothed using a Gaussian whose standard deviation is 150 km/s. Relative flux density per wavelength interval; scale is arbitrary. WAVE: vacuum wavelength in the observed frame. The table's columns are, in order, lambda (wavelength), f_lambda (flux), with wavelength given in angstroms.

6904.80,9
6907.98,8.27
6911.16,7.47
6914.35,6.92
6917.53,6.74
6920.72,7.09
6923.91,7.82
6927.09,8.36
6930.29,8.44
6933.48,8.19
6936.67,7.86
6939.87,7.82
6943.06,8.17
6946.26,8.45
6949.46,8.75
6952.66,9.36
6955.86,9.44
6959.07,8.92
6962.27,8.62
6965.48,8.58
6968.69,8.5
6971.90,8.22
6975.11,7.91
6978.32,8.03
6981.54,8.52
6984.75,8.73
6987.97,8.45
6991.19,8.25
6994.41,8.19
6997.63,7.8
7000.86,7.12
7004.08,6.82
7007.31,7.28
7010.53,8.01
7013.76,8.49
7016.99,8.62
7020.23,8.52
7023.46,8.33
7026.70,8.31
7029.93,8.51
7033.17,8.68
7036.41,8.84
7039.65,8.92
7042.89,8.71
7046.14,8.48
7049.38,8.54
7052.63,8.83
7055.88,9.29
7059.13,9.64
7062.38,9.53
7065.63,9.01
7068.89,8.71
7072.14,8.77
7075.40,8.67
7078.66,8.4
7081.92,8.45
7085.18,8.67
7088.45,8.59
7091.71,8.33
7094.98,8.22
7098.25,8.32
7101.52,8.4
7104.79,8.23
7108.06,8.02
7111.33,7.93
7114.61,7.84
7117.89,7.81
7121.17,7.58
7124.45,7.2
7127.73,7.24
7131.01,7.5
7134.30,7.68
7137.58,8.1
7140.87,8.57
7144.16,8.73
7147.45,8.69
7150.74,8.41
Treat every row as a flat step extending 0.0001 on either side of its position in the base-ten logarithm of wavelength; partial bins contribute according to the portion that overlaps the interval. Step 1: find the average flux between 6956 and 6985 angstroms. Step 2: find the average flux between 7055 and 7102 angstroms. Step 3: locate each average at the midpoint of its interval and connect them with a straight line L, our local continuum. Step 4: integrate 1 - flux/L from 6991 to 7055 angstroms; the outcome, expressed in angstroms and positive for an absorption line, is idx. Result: 2.5 angstroms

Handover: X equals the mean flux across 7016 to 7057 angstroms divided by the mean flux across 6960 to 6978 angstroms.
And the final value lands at 1.0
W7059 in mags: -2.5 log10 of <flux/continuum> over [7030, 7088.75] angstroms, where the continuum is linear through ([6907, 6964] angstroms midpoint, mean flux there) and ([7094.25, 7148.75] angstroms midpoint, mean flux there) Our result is -0.10 mag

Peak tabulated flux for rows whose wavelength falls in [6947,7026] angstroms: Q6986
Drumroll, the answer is 9.44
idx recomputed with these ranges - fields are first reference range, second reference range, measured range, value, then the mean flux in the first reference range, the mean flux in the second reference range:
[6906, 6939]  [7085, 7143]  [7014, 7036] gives -1.8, 7.73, 8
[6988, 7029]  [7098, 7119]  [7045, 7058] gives -1.3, 8.01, 8.07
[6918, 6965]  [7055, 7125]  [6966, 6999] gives 0.4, 8.34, 8.45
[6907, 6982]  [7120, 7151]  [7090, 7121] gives -0.4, 8.18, 7.96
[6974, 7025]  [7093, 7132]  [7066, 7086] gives -1.8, 8.07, 7.87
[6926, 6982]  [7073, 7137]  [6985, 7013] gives 1.8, 8.45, 8.06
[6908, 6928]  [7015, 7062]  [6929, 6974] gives -4.1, 7.44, 8.75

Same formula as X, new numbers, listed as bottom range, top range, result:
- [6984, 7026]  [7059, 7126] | 1.04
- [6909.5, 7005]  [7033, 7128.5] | 1.04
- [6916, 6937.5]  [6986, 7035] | 1.04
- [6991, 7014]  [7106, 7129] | 1.00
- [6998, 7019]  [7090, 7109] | 1.07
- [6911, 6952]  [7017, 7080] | 1.11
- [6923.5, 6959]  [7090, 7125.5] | 0.95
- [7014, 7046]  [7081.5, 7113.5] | 0.97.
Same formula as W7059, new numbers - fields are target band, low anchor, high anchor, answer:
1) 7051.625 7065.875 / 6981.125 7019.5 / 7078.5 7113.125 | -0.14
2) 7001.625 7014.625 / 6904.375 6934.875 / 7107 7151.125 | 0.04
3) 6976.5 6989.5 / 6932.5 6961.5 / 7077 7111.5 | 0.01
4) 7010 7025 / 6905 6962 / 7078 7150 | -0.04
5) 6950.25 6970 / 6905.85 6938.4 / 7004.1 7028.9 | -0.13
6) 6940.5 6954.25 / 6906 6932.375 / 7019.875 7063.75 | -0.09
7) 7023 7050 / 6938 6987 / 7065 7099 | -0.01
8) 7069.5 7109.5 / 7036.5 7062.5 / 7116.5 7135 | -0.03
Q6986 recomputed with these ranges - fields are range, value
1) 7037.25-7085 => 9.64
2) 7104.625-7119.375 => 8.23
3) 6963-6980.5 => 8.58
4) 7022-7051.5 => 8.92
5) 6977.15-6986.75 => 8.73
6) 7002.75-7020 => 8.62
